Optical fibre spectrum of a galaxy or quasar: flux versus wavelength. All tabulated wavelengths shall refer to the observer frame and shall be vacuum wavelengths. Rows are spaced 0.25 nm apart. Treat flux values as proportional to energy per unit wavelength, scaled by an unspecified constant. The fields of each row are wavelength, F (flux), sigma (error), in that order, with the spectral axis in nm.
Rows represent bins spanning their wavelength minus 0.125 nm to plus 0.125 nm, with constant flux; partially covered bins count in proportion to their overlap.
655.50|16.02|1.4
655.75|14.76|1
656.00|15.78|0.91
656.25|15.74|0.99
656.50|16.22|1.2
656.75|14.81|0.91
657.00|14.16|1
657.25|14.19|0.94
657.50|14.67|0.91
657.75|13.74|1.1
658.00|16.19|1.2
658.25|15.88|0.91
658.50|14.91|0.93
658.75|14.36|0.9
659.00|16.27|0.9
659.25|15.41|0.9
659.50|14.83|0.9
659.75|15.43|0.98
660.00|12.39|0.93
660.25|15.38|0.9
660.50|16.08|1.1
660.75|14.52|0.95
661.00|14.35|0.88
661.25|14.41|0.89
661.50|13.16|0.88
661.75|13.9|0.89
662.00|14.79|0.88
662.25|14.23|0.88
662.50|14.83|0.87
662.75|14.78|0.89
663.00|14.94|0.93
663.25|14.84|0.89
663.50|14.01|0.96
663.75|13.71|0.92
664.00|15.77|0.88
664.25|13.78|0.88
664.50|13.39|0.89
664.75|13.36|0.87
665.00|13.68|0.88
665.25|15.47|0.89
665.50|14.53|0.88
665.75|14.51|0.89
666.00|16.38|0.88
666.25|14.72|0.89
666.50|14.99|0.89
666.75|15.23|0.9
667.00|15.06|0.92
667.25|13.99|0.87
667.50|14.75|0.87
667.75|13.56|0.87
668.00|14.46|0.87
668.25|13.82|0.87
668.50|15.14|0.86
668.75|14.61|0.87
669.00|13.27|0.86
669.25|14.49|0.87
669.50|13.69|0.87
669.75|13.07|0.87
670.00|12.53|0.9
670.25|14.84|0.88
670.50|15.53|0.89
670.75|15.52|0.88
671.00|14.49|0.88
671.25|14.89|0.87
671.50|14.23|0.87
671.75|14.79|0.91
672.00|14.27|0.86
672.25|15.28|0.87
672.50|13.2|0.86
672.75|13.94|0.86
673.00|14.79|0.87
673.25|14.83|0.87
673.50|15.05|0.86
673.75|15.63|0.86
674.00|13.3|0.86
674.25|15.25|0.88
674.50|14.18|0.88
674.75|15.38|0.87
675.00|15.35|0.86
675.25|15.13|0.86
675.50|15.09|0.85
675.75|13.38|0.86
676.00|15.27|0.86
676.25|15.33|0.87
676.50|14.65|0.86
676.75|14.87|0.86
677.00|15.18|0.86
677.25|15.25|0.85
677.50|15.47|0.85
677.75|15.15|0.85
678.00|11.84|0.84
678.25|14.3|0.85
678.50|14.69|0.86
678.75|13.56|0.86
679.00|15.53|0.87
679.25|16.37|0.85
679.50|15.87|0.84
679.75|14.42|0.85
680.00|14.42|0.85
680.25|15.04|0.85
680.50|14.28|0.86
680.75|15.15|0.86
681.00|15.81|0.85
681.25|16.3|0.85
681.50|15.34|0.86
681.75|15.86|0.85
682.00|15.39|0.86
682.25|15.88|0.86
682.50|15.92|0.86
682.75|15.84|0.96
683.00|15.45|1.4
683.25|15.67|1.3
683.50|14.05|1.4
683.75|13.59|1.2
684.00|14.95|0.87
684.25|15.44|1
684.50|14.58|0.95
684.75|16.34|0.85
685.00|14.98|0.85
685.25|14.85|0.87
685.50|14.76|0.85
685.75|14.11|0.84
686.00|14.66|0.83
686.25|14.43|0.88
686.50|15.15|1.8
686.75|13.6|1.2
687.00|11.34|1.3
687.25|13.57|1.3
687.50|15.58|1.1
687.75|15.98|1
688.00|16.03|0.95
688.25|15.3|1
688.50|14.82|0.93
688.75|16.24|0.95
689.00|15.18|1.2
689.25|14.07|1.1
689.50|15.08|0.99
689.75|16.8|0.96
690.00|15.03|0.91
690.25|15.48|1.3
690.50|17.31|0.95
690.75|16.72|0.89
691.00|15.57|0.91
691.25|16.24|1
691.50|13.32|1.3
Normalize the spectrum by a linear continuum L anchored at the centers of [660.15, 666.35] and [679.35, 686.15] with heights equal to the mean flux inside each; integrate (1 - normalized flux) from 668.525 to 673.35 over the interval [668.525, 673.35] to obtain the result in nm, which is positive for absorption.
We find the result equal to 0.14 nm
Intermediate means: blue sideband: 14.5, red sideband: 15.1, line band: 14.3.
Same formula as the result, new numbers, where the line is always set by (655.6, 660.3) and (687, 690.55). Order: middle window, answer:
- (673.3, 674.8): 0.04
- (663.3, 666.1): 0.12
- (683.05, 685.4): 0.04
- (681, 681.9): -0.04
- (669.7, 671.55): 0.08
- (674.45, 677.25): 0.04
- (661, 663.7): 0.12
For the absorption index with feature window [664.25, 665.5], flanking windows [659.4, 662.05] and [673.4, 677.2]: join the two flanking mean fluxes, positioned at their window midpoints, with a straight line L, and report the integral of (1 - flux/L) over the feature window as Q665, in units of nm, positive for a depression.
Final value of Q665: 0.049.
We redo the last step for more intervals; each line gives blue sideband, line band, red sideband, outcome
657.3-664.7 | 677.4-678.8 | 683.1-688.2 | 0.05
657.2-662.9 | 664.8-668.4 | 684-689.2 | 0.03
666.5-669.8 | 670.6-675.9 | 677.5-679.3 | -0.10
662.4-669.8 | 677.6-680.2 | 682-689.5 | 0.02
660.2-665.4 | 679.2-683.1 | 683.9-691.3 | -0.13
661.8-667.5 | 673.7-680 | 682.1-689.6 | -0.01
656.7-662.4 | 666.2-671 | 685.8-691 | 0.15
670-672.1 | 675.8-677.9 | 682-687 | -0.04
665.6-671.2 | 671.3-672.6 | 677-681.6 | 0.02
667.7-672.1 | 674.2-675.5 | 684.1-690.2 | -0.05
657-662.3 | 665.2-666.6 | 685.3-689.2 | -0.04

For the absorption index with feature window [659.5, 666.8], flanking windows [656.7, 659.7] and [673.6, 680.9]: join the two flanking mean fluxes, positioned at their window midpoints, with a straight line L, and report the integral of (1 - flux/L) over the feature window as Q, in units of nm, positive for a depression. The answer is 0.19 nm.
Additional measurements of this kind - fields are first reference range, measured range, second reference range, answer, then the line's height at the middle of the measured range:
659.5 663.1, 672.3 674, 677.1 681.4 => 0.031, 14.8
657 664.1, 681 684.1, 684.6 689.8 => -0.112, 14.8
